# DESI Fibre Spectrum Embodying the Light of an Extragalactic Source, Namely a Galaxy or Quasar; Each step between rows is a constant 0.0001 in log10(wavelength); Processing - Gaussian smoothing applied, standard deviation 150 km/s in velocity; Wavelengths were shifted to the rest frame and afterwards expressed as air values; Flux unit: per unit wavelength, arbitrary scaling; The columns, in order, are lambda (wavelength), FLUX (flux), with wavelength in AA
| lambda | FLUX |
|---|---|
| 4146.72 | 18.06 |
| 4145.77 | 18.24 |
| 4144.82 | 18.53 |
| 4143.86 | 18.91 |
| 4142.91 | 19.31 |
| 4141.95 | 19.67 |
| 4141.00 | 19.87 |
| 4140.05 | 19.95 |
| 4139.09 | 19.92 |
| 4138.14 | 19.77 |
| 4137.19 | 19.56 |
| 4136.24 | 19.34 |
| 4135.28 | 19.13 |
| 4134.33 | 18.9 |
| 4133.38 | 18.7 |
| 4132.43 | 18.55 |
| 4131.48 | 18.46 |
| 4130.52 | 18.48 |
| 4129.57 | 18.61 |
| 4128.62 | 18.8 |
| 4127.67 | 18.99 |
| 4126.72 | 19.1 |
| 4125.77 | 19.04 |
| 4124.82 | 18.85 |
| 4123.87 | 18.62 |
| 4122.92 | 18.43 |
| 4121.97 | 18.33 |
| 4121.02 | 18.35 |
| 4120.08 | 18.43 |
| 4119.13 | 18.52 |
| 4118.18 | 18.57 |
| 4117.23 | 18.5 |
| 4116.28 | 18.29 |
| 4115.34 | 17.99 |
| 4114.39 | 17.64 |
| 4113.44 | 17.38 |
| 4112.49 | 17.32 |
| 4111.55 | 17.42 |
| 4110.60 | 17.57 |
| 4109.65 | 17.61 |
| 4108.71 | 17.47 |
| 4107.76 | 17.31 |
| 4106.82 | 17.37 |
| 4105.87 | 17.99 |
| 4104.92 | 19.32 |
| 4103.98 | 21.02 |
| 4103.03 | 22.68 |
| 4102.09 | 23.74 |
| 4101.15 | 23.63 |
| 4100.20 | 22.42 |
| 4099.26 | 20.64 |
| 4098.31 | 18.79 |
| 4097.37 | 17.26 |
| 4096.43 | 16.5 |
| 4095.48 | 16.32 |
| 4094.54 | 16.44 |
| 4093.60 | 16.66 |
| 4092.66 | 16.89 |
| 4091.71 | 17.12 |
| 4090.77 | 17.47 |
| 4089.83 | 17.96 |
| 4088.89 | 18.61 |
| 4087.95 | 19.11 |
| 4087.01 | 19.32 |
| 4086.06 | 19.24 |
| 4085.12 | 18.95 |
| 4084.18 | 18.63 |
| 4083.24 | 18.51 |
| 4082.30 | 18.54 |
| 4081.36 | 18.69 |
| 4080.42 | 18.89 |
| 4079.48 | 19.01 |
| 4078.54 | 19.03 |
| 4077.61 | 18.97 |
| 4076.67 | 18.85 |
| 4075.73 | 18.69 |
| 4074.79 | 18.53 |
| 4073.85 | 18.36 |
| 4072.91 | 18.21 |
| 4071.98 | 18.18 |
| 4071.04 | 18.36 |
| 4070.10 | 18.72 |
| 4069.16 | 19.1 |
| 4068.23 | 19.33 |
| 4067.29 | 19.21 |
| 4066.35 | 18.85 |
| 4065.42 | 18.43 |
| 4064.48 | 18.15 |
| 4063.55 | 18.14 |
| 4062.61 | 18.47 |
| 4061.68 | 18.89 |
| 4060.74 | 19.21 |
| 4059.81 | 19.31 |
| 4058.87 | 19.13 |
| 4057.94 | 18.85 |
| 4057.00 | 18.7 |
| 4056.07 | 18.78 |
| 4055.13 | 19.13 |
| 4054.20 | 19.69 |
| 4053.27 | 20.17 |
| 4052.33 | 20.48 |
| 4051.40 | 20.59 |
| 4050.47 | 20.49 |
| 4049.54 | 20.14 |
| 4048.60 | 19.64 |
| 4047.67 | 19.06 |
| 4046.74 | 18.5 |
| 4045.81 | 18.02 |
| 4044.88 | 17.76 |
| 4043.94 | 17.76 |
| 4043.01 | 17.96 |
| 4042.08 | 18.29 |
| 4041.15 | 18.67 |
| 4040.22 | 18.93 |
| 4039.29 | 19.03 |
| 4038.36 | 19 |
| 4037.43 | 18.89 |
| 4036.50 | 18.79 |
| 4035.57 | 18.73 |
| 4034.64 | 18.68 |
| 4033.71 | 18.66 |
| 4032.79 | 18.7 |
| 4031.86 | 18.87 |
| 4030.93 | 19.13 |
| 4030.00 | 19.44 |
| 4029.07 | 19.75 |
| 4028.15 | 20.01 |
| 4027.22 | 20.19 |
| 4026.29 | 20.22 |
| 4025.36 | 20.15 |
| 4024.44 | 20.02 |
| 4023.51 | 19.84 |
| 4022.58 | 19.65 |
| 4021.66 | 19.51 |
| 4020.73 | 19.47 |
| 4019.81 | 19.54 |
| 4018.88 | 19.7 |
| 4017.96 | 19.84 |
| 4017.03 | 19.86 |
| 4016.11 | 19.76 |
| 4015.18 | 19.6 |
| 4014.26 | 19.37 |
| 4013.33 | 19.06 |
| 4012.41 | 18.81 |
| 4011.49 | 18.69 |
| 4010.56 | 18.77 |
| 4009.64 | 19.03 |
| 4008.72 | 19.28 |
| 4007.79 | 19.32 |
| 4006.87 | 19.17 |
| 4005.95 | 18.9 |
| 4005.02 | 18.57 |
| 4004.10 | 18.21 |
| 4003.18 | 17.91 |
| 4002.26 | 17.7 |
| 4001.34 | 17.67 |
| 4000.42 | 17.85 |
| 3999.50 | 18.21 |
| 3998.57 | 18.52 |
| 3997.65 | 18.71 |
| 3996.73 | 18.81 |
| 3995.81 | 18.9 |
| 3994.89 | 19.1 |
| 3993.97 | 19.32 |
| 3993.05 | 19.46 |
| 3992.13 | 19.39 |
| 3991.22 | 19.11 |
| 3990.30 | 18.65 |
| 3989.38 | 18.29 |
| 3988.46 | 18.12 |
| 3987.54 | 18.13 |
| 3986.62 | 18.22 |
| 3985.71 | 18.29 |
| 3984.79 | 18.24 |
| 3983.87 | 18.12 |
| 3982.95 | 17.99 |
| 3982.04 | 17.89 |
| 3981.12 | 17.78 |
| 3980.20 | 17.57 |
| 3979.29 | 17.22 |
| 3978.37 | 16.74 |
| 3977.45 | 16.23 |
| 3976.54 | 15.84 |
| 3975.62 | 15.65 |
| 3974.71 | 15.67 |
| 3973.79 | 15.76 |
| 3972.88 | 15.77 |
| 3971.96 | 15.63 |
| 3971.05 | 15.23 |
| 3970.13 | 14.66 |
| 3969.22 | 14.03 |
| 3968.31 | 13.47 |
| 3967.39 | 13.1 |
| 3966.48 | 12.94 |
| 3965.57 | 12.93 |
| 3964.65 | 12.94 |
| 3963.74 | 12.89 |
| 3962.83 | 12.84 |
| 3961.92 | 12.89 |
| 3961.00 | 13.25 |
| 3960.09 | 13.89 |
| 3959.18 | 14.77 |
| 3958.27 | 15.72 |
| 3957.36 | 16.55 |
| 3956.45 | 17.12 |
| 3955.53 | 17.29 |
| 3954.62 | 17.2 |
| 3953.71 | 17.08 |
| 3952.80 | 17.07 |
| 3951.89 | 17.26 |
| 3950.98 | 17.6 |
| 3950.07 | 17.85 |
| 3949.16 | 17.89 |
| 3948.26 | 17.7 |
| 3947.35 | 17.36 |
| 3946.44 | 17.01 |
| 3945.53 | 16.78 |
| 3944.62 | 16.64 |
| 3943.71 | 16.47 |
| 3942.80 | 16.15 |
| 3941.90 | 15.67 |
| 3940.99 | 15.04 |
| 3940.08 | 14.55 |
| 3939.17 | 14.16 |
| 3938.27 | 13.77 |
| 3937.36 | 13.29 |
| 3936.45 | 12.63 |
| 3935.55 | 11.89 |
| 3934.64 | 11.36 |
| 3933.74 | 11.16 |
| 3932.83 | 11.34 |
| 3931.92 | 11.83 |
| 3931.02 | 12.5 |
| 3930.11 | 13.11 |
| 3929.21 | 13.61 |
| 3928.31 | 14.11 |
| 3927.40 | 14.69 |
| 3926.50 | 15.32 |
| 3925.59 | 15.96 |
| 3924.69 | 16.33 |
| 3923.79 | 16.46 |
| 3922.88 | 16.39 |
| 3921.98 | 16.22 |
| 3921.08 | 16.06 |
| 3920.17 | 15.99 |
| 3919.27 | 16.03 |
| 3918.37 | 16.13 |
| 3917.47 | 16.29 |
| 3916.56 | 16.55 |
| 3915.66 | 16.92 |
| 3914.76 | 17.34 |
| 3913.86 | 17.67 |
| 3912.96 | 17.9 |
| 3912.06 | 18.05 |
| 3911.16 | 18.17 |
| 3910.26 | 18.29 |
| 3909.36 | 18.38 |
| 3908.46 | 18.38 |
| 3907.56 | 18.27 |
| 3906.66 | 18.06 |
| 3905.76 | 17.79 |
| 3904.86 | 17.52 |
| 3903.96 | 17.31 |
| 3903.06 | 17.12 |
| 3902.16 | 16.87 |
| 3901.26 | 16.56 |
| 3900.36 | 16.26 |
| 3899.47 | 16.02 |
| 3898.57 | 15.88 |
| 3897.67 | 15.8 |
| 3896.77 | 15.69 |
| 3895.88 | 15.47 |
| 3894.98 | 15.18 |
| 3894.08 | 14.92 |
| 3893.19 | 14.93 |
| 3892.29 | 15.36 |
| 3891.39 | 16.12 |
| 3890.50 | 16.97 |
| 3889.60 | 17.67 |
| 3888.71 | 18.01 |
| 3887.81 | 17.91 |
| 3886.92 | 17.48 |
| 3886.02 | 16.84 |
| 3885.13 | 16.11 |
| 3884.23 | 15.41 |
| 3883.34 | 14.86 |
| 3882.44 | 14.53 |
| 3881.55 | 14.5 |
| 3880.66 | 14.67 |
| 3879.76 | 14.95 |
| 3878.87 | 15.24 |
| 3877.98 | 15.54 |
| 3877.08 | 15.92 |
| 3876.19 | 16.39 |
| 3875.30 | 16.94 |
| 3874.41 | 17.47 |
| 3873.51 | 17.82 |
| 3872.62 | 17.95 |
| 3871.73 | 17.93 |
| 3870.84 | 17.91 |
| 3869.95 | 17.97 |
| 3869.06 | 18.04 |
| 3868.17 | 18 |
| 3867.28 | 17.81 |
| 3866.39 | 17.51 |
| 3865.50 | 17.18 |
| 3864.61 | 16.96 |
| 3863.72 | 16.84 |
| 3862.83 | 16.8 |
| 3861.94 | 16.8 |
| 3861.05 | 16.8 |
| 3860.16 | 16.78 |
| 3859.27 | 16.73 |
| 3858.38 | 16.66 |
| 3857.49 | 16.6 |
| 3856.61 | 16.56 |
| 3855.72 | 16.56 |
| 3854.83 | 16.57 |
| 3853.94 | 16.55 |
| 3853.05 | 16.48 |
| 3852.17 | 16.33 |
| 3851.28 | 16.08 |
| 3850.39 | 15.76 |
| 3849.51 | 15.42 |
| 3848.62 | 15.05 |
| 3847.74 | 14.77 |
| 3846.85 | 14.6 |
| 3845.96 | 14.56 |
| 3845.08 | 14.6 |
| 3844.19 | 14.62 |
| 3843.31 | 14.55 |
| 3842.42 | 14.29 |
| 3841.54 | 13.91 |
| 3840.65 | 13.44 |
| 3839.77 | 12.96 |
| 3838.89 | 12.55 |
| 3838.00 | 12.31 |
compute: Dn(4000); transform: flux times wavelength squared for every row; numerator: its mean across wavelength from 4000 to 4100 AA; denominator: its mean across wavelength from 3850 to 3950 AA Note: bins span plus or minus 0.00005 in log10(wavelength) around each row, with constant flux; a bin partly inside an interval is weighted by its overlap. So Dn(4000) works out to 1.3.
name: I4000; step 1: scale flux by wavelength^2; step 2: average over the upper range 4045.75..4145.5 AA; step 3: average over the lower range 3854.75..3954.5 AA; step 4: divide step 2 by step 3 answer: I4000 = 1.3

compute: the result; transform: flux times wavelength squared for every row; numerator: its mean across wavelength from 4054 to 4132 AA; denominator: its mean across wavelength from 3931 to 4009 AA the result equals 1.21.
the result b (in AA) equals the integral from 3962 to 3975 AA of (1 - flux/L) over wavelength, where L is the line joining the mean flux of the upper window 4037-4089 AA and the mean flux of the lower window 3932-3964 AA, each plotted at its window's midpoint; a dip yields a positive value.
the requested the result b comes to 1.5 AA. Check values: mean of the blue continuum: 15.2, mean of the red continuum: 18.9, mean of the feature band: 14.1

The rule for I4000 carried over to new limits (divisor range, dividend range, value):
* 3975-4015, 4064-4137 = 1.07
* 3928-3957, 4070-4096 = 1.29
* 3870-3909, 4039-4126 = 1.25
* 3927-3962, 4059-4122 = 1.33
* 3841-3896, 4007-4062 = 1.29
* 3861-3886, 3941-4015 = 1.08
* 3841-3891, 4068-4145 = 1.30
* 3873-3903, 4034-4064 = 1.28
